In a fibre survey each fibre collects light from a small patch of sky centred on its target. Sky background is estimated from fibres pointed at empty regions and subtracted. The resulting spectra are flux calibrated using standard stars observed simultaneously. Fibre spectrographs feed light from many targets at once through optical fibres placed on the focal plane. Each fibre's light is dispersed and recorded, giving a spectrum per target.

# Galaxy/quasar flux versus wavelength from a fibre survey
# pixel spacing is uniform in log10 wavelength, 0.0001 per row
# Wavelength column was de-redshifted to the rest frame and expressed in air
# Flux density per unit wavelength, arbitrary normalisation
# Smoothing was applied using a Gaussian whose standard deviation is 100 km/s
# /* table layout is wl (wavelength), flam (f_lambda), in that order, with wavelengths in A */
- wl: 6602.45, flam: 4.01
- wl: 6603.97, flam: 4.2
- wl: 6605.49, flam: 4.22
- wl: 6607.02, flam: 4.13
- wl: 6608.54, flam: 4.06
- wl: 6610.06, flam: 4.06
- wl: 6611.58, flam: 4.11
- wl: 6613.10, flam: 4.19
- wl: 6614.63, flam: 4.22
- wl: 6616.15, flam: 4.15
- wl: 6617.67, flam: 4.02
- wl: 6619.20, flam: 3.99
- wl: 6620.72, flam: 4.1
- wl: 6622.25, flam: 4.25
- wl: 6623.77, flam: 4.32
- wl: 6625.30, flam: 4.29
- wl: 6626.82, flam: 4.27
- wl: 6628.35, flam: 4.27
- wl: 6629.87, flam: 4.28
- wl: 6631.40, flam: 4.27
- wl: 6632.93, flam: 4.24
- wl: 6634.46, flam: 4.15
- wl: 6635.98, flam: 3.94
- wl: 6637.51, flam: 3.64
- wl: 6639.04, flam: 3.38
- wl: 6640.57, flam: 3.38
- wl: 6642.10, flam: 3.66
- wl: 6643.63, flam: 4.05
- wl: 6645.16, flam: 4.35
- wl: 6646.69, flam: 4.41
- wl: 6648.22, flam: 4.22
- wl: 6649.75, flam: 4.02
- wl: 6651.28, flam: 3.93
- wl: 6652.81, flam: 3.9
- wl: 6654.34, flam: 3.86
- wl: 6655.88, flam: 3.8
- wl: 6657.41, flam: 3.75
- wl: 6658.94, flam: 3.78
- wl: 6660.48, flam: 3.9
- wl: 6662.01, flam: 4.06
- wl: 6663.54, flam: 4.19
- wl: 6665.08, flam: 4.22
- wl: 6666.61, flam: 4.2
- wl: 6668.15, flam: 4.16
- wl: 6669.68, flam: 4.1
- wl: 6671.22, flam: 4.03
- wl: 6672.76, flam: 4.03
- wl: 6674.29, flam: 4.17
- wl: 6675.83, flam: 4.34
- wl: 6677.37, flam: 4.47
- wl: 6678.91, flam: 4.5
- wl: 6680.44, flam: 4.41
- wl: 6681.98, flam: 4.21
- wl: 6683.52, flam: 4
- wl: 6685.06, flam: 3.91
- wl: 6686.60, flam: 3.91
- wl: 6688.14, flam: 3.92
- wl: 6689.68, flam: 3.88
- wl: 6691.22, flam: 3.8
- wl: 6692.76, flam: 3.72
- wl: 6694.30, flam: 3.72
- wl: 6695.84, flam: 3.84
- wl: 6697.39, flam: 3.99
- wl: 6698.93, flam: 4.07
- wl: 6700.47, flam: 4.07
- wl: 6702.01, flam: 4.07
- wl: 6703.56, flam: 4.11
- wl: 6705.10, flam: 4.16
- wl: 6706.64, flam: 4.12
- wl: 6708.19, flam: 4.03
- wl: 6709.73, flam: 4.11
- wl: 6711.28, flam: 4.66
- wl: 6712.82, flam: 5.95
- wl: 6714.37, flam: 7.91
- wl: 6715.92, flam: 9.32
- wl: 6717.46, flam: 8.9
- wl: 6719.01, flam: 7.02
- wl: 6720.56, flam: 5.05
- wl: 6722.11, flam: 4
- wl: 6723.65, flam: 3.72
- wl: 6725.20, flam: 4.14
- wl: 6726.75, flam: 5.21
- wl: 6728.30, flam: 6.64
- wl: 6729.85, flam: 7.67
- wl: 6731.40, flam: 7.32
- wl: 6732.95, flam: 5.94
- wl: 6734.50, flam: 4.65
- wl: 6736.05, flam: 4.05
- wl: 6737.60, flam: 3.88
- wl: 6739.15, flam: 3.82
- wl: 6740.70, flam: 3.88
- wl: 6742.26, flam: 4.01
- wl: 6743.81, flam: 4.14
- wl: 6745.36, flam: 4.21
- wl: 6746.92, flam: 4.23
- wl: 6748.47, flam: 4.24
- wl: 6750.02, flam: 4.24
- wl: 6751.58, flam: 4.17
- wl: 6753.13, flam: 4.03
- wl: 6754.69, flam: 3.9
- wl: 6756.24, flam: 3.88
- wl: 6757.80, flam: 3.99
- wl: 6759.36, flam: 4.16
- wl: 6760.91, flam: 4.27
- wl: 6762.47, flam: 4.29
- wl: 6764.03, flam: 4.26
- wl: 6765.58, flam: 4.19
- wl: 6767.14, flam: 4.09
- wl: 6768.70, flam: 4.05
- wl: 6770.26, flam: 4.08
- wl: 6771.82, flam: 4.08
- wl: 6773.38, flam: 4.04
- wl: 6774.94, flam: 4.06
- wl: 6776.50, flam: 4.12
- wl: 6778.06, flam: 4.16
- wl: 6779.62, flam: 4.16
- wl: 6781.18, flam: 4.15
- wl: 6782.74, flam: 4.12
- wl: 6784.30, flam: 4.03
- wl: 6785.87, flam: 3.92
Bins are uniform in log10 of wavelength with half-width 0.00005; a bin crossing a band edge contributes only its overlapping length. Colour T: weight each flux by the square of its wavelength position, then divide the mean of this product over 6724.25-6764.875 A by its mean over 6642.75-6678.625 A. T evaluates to 1.15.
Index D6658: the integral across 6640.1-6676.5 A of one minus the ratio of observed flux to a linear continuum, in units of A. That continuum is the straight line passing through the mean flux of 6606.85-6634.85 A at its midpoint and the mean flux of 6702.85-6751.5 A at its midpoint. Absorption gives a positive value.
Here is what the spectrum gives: 3.93 A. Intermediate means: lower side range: 4.18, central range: 4.03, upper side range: 5.13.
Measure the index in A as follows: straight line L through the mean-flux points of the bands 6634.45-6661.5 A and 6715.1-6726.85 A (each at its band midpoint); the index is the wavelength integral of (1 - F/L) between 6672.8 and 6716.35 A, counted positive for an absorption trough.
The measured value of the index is 6.6 A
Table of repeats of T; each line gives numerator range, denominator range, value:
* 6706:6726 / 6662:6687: 1.36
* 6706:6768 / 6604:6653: 1.24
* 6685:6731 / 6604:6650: 1.24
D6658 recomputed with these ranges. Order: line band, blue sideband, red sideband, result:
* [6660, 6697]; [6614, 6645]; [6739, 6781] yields 0.00 A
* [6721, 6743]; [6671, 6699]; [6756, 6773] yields -4.48 A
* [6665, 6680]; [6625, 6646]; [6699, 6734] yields 1.50 A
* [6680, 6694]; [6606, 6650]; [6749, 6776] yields 0.48 A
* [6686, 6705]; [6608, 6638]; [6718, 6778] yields 1.90 A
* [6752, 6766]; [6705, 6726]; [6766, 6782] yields 1.13 A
